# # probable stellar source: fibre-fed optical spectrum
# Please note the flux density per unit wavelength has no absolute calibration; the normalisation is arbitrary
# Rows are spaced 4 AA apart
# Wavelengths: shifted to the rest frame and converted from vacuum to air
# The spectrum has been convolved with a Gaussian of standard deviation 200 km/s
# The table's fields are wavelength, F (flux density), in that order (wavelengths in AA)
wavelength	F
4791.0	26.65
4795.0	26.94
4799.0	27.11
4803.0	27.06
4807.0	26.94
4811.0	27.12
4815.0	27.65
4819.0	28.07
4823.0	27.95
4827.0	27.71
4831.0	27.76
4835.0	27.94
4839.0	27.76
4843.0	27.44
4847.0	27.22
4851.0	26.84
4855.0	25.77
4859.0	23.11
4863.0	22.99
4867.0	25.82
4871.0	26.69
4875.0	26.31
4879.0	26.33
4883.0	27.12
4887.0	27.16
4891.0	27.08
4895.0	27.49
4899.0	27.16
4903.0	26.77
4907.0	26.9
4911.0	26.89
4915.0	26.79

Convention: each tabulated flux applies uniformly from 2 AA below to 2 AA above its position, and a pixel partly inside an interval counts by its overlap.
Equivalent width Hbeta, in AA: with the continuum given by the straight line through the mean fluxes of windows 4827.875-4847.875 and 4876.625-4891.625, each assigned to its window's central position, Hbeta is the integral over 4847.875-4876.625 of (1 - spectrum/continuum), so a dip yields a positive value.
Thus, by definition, 1.9 AA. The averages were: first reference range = 27.7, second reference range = 26.9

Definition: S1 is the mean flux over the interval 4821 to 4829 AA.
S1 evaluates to 27.8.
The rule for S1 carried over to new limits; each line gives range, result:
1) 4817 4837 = 27.9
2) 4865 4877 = 26.3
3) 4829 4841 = 27.8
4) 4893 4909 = 27.1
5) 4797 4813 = 27.1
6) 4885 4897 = 27.2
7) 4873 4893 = 26.8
